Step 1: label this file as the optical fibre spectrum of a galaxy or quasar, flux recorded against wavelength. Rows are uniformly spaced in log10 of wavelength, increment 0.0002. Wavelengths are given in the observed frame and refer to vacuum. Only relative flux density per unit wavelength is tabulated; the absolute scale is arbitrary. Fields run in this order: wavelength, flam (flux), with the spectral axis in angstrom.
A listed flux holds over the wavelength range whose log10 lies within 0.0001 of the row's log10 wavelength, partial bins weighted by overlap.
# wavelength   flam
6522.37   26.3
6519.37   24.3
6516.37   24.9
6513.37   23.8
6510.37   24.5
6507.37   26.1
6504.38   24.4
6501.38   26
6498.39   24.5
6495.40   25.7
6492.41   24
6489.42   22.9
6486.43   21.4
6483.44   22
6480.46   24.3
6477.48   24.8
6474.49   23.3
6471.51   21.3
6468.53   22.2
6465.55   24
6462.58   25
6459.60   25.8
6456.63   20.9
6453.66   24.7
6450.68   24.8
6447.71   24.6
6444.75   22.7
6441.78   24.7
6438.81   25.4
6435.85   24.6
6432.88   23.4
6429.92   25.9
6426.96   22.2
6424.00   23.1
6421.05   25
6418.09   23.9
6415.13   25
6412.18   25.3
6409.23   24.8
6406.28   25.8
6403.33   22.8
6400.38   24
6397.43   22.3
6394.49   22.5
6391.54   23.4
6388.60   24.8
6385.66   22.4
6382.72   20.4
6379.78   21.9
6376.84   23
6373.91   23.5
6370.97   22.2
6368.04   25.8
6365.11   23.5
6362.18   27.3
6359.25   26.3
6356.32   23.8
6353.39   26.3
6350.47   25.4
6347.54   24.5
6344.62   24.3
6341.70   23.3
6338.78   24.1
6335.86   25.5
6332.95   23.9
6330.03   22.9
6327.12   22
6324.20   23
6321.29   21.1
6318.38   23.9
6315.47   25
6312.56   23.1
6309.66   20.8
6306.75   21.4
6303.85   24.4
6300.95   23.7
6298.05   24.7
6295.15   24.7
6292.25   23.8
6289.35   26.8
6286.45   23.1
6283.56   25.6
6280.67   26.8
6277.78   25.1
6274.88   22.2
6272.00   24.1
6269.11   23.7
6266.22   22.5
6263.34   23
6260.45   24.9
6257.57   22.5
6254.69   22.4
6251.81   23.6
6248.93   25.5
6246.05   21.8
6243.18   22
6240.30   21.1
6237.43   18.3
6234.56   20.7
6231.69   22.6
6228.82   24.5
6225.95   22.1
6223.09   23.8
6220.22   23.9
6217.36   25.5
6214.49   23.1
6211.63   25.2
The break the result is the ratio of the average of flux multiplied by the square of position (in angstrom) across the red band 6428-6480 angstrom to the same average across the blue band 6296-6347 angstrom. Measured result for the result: 1.07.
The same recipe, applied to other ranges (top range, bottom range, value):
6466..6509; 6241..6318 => 1.07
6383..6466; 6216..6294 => 1.08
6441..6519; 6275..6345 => 1.06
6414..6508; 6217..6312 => 1.09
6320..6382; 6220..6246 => 1.13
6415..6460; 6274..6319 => 1.05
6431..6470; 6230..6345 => 1.09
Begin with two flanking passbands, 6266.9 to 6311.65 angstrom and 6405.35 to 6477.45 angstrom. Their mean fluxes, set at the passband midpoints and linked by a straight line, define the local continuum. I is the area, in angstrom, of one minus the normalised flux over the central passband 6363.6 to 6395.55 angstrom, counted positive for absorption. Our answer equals 1.35 angstrom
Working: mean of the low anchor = 24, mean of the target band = 23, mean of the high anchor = 24.1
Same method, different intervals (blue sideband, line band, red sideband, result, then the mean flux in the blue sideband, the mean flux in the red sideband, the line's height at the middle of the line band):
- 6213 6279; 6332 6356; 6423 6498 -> -1.3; 23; 23.8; 23.3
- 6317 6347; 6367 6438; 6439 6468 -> 0.5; 23.4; 24.1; 23.8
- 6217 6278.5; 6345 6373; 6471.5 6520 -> -1.8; 22.9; 24.1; 23.4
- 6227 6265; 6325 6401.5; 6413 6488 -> -1.8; 22.5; 23.8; 23.3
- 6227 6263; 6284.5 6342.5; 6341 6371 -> 1.0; 22.5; 25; 24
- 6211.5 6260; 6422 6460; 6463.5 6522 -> -0.4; 22.8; 24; 23.7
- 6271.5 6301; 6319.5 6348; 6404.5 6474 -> 1.2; 24.7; 24.1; 24.5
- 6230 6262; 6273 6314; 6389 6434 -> -2.2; 22.3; 24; 22.8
